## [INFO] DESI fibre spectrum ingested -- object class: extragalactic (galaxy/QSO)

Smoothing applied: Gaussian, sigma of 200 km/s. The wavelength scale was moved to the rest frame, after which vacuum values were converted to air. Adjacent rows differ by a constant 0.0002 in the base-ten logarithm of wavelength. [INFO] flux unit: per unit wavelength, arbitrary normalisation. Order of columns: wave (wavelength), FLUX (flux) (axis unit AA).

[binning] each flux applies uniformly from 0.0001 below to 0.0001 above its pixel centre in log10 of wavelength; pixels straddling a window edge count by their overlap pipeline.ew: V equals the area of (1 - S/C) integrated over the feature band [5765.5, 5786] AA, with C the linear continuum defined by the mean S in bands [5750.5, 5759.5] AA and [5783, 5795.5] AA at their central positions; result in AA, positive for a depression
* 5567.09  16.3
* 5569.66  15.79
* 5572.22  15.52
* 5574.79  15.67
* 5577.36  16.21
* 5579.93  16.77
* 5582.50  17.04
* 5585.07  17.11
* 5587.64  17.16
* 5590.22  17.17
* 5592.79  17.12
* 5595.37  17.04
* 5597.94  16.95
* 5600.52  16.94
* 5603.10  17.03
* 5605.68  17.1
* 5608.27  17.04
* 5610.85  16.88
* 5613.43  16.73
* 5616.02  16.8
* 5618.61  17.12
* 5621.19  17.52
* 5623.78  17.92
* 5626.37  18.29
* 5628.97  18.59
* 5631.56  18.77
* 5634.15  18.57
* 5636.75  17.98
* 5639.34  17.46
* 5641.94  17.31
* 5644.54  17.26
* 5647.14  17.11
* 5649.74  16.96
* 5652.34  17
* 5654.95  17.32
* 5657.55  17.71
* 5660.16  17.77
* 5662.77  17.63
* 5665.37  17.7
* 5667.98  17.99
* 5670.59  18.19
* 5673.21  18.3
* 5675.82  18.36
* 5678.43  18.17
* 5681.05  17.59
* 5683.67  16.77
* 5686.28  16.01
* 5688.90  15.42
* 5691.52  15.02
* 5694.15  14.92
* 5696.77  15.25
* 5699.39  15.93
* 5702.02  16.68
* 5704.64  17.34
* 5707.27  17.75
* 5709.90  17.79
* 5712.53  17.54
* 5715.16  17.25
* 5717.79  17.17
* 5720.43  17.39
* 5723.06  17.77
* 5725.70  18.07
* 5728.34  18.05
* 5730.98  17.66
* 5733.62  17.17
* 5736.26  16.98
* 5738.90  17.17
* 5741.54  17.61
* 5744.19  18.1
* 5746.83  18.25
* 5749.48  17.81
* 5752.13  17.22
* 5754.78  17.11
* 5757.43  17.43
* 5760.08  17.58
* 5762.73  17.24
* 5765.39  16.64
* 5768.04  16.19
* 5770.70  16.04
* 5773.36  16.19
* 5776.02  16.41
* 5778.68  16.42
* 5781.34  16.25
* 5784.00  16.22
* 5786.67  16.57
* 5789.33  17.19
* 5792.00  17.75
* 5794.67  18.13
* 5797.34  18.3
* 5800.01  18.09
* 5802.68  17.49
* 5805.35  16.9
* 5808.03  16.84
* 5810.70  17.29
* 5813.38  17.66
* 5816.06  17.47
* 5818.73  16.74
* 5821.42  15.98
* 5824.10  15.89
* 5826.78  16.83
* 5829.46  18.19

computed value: 1.1 AA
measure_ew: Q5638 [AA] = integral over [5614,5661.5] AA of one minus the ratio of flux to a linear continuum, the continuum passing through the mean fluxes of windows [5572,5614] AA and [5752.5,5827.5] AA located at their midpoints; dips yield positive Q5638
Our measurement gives -2.2 AA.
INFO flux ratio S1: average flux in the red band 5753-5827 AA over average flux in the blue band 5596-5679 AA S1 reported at 1.0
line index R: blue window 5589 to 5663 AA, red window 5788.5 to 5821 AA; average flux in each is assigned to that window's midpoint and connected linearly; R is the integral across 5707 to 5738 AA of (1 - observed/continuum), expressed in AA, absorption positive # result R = -0.19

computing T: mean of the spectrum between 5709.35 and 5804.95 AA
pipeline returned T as 17.3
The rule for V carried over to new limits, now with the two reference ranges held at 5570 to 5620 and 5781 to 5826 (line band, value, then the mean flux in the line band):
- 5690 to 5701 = 1.1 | 15.3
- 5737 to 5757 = -0.6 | 17.6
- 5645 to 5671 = -0.9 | 17.5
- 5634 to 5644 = -0.5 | 17.7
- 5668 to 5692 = -0.4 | 17.2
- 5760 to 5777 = 0.5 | 16.5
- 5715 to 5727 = -0.4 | 17.6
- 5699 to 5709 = -0.1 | 17.1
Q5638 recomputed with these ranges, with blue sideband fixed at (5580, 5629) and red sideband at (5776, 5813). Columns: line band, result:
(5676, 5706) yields 1.4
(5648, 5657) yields 0.0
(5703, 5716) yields -0.3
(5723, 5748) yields -0.7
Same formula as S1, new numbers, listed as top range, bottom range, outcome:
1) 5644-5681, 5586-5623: 1.04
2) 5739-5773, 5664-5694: 1.01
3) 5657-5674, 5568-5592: 1.08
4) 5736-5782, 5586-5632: 0.98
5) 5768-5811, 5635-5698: 0.99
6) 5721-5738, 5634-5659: 1.01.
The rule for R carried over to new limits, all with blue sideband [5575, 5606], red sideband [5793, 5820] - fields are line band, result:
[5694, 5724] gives 0.5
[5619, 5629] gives -0.5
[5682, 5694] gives 1.0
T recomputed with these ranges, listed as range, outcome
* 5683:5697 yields 15.5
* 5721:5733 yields 17.8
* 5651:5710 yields 17.1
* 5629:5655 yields 17.6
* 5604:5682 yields 17.6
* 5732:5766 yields 17.4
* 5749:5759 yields 17.4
